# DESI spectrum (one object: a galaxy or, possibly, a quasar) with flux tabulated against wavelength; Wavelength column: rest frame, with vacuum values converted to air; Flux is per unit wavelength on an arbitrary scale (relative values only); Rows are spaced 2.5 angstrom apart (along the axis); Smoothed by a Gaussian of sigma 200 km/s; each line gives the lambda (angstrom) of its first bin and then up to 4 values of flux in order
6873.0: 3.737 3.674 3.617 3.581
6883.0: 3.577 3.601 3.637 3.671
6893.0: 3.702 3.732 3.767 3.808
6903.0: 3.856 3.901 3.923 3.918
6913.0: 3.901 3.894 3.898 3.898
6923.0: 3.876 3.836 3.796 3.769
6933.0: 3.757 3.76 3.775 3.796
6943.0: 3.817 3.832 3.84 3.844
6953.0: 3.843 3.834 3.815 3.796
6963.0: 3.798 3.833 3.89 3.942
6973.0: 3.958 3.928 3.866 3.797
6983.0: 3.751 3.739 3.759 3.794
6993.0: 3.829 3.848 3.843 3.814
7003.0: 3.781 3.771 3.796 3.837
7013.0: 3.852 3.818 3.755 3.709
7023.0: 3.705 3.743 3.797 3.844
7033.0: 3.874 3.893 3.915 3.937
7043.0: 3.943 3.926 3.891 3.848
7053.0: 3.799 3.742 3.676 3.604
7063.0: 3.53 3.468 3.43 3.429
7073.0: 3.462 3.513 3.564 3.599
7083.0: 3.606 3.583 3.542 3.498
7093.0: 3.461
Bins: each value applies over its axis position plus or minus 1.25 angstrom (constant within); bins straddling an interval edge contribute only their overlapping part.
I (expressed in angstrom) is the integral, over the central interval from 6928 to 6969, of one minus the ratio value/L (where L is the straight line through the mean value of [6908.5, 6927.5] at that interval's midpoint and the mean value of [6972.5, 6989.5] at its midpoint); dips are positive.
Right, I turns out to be 0.5 angstrom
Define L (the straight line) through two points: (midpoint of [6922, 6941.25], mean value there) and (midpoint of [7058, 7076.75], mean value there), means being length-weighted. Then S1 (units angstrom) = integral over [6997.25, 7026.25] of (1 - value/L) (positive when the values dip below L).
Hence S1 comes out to -1.30 angstrom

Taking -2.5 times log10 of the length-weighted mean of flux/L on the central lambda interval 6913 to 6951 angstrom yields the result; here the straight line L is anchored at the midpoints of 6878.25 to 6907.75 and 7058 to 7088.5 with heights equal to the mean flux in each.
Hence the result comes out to -0.044 mag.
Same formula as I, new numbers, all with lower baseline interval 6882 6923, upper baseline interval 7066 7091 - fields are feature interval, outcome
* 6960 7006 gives -1.99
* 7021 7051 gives -2.24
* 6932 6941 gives -0.06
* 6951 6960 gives -0.28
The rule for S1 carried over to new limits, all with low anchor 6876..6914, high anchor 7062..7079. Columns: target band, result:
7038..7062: -2.09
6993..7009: -1.00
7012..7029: -1.00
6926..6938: -0.28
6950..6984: -2.00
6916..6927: -0.51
